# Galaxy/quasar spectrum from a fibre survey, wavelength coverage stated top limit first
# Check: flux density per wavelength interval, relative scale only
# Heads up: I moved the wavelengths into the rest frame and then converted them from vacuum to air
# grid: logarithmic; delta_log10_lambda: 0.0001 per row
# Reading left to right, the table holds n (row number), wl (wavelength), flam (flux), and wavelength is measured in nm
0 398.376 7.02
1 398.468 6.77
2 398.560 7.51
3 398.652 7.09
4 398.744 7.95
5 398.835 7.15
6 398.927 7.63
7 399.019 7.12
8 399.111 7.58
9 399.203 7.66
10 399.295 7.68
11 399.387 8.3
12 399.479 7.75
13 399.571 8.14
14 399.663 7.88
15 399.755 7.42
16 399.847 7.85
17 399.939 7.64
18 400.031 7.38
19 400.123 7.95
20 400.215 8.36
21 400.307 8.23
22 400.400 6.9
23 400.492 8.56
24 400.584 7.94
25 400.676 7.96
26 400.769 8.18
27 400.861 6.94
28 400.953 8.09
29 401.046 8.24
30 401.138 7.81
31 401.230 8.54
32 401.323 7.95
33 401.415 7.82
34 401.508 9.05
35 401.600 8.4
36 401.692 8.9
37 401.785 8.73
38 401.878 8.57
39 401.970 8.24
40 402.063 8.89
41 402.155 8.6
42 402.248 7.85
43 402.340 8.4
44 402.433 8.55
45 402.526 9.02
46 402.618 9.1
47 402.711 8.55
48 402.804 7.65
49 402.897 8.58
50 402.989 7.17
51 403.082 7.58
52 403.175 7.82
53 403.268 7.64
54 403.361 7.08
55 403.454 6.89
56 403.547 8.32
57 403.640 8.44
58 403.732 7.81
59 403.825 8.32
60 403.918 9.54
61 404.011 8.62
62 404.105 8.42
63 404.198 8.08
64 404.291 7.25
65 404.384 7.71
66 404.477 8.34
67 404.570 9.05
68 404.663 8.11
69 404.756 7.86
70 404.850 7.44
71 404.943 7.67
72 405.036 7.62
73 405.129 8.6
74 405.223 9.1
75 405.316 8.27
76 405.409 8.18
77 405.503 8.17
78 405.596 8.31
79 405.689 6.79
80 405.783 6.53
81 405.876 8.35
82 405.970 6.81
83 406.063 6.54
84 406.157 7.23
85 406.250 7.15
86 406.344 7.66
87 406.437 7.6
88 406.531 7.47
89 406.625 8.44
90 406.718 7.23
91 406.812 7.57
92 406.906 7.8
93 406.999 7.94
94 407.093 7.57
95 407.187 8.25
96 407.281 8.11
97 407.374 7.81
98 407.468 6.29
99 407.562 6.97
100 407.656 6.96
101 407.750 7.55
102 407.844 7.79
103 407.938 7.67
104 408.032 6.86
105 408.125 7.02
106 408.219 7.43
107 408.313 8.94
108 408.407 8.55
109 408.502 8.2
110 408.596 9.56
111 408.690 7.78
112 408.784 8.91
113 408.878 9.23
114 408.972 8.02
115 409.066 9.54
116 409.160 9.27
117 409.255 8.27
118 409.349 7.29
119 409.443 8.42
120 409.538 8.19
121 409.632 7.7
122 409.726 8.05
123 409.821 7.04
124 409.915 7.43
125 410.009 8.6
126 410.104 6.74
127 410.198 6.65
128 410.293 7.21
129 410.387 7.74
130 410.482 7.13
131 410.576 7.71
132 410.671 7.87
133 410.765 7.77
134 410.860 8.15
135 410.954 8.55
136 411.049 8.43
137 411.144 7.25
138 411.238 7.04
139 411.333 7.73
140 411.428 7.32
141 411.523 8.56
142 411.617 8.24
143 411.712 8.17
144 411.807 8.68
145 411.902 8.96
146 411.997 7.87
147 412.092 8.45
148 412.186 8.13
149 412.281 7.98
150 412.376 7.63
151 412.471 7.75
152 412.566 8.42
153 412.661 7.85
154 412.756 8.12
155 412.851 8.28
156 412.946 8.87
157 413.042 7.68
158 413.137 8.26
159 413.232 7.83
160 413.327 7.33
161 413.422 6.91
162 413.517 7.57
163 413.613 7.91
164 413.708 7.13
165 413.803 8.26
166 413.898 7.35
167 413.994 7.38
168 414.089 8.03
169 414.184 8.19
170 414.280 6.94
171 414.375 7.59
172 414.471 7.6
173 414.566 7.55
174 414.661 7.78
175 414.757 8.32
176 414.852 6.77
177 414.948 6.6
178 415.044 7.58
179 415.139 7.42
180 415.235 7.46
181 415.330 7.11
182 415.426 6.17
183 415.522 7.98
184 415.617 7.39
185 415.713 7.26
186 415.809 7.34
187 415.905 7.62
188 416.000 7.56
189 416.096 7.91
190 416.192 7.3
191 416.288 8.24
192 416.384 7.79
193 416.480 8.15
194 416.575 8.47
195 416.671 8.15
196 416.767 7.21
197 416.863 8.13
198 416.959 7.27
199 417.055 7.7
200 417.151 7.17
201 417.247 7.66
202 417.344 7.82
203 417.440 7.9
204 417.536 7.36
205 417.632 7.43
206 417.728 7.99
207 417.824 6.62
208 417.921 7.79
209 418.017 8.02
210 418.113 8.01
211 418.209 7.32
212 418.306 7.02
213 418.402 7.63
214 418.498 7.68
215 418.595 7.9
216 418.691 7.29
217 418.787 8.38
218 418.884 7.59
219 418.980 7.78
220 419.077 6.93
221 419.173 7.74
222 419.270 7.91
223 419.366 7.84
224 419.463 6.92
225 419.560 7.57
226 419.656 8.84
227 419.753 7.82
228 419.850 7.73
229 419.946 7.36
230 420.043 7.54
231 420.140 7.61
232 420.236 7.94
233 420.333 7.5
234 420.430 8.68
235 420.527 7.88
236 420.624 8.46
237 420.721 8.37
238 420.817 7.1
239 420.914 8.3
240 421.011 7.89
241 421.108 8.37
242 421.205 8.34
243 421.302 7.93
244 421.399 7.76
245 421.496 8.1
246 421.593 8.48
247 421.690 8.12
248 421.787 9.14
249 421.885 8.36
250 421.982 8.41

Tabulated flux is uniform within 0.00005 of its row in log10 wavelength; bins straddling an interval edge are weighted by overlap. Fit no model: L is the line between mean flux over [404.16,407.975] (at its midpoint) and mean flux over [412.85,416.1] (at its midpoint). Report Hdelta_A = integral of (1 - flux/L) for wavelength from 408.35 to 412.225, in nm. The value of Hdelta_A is -0.22 nm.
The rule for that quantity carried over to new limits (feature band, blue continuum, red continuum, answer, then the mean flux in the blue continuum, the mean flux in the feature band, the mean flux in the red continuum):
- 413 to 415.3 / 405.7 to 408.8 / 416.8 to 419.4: 0.02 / 7.63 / 7.56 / 7.62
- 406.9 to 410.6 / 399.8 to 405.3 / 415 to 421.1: 0.05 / 8.13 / 7.86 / 7.68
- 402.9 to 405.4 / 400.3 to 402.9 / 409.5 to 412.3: 0.04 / 8.28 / 8.04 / 7.85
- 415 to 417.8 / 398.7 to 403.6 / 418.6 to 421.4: 0.10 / 8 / 7.6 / 7.84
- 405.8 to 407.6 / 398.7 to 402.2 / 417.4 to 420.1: 0.09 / 8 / 7.5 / 7.64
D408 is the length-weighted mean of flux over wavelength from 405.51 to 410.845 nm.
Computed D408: 7.75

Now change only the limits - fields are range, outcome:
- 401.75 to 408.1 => 7.89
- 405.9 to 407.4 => 7.58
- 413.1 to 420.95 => 7.64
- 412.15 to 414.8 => 7.8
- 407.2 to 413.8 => 7.91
